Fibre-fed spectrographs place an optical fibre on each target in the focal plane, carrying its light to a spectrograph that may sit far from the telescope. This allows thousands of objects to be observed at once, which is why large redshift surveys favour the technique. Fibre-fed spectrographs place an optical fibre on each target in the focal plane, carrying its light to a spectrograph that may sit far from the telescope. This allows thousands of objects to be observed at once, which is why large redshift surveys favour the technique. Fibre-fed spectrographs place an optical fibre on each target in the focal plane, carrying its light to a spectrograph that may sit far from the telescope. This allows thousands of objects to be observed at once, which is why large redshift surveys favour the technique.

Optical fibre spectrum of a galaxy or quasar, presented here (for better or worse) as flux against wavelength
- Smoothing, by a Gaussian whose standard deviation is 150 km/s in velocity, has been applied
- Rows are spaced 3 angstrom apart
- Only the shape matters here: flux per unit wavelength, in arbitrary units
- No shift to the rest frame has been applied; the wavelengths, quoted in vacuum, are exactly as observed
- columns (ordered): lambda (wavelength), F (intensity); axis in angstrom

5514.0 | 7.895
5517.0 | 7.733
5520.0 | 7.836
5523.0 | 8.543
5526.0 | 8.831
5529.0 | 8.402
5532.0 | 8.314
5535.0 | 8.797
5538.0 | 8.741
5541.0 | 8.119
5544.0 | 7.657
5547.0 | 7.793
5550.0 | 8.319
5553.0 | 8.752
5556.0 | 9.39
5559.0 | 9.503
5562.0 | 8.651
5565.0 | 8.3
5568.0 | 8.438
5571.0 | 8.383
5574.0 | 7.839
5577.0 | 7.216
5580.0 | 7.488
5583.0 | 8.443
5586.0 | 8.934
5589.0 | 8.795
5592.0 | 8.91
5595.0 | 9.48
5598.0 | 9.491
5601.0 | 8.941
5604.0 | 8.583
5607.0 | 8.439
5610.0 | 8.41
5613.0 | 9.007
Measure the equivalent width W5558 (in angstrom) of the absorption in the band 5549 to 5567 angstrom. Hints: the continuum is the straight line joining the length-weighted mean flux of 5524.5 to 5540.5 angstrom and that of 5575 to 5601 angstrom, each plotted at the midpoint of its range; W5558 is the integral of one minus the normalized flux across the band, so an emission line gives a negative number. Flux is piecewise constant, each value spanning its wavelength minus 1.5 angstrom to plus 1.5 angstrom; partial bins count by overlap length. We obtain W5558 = -0.48 angstrom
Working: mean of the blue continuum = 8.59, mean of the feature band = 8.82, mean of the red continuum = 8.6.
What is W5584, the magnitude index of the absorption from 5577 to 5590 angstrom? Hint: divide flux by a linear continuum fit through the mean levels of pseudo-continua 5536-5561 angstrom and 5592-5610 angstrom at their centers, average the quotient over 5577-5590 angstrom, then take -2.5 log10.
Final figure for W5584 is 0.07 mag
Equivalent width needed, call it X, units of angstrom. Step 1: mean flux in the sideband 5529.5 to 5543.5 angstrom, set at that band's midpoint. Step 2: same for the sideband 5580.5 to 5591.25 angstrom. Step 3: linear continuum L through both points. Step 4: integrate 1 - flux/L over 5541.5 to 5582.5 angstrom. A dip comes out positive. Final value 1.2 angstrom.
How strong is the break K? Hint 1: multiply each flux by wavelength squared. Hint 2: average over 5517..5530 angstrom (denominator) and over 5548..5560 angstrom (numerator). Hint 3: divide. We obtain 1.1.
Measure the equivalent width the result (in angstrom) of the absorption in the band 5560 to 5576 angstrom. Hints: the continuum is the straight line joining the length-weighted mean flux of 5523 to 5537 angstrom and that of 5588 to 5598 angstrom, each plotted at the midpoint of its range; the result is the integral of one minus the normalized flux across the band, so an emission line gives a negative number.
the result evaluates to 1.07 angstrom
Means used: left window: 8.59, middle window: 8.32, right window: 9.14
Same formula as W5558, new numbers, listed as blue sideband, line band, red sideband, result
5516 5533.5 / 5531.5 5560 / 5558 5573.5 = -0.3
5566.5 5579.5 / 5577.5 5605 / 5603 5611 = -1.7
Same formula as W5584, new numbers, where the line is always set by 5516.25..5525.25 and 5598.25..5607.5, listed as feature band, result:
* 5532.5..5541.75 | -0.04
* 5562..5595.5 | 0.03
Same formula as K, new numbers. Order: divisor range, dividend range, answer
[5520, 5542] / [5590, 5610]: 1.08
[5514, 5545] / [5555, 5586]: 1.03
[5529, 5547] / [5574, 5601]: 1.05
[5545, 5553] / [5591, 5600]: 1.16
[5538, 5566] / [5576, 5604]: 1.03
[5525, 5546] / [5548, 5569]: 1.05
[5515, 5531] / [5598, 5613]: 1.09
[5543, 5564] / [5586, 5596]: 1.06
